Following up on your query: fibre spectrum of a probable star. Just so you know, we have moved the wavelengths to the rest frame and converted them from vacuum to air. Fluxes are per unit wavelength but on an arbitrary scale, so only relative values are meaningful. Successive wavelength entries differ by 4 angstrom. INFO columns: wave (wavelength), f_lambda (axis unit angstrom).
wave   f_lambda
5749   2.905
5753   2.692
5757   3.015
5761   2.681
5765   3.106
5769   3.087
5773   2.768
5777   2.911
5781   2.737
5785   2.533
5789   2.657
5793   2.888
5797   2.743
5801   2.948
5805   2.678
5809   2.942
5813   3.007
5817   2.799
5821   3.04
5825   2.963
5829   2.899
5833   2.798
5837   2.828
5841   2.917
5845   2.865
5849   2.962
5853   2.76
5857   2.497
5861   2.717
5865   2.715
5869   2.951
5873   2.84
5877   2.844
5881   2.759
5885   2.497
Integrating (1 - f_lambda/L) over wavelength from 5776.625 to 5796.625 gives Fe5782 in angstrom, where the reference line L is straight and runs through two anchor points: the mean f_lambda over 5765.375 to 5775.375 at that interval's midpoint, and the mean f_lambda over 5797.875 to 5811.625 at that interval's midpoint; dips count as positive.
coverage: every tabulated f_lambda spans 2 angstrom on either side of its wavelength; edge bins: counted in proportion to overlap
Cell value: 1.2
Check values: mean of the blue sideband 2.96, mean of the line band 2.73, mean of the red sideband 2.85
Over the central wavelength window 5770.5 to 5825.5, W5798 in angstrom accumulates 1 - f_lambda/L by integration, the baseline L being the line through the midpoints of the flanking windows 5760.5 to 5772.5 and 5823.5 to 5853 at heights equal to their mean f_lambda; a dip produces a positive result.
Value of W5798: 1.9 angstrom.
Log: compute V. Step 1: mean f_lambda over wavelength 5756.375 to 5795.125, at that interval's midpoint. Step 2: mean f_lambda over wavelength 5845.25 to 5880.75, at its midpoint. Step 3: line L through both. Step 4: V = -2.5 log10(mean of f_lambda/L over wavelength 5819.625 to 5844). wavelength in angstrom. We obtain -0.04 mag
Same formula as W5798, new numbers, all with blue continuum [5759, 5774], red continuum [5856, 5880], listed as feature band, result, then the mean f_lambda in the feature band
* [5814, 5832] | -0.5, 2.92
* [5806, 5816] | -0.3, 2.93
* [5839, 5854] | -0.4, 2.88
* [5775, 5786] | 0.6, 2.74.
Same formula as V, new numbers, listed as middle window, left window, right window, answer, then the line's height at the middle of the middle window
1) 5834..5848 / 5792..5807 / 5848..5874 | -0.03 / 2.78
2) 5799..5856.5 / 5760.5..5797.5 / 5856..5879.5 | -0.03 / 2.79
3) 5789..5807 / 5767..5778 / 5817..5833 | 0.05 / 2.92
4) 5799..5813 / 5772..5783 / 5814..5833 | 0.00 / 2.88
